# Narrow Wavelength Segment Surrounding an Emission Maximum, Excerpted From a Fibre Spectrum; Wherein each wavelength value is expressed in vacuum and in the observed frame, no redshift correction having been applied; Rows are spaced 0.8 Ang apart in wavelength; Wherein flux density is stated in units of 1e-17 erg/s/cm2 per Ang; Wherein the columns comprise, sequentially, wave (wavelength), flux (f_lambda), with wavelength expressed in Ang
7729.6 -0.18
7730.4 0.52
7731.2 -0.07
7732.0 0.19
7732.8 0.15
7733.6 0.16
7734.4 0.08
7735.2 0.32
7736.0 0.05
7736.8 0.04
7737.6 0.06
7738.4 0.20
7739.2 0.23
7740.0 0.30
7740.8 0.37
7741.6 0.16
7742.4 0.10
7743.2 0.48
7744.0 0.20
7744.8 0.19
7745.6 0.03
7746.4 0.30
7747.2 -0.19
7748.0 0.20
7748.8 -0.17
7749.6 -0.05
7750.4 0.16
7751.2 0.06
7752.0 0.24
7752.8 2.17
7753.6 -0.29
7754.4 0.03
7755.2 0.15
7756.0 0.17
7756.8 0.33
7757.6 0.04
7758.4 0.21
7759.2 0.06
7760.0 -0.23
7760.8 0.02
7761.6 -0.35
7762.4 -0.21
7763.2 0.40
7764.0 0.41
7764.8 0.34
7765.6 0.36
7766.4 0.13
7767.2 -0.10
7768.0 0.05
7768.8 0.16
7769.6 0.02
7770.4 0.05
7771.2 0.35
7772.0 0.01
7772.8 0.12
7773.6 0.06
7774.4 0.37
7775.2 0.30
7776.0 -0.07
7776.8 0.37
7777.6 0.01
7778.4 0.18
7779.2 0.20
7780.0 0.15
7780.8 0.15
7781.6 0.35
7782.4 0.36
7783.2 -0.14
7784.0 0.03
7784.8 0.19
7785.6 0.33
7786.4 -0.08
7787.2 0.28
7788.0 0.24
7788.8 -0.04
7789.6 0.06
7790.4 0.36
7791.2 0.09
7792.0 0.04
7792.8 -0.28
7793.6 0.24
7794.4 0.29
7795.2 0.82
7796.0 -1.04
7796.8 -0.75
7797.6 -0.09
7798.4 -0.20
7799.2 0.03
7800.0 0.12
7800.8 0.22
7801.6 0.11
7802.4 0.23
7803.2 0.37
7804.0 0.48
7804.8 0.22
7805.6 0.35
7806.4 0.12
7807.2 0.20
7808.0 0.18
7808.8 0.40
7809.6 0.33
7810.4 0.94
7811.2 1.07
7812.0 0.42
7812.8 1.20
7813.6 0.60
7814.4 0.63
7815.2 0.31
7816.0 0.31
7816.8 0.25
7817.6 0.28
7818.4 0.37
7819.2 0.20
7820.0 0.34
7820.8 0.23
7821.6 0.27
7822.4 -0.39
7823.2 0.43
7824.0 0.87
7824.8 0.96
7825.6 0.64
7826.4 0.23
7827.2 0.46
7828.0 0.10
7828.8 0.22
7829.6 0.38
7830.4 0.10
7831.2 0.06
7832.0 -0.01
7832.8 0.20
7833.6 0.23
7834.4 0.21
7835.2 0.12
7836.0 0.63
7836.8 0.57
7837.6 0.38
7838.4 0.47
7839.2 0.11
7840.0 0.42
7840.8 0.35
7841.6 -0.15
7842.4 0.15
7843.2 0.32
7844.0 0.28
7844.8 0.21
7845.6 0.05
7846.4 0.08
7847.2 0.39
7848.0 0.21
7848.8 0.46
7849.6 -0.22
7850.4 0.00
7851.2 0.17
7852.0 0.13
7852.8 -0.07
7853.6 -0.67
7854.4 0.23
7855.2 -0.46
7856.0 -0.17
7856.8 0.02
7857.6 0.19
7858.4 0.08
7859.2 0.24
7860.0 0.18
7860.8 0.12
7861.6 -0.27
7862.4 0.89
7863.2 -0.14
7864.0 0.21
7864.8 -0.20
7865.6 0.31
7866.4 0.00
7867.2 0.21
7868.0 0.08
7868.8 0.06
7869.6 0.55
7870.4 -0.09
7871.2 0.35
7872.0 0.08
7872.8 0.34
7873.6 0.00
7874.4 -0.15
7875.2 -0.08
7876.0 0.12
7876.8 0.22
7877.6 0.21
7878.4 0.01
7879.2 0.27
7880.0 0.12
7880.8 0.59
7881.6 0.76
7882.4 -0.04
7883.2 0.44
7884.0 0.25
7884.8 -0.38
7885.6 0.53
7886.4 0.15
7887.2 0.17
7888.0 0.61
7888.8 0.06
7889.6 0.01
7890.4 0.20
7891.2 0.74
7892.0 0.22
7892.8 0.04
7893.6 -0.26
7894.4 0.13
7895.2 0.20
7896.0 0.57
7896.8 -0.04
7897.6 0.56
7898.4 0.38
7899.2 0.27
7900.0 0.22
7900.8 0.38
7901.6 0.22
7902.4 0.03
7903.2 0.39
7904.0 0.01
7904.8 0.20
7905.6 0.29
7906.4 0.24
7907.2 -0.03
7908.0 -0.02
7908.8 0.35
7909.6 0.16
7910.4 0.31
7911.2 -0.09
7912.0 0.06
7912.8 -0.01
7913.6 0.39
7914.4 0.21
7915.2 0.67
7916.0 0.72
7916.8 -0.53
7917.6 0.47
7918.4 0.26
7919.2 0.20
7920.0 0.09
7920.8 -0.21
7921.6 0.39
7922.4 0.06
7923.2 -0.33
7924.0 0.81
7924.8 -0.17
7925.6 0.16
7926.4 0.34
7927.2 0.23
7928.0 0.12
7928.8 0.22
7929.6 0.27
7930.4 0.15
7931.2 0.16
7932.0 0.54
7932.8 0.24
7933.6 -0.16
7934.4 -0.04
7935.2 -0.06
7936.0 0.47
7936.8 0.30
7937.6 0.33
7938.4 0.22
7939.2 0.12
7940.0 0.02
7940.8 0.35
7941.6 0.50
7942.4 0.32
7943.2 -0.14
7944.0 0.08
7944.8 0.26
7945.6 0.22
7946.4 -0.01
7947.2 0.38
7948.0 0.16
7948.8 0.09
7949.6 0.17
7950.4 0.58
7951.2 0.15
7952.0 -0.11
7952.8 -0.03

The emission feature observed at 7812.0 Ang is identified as H-gamma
